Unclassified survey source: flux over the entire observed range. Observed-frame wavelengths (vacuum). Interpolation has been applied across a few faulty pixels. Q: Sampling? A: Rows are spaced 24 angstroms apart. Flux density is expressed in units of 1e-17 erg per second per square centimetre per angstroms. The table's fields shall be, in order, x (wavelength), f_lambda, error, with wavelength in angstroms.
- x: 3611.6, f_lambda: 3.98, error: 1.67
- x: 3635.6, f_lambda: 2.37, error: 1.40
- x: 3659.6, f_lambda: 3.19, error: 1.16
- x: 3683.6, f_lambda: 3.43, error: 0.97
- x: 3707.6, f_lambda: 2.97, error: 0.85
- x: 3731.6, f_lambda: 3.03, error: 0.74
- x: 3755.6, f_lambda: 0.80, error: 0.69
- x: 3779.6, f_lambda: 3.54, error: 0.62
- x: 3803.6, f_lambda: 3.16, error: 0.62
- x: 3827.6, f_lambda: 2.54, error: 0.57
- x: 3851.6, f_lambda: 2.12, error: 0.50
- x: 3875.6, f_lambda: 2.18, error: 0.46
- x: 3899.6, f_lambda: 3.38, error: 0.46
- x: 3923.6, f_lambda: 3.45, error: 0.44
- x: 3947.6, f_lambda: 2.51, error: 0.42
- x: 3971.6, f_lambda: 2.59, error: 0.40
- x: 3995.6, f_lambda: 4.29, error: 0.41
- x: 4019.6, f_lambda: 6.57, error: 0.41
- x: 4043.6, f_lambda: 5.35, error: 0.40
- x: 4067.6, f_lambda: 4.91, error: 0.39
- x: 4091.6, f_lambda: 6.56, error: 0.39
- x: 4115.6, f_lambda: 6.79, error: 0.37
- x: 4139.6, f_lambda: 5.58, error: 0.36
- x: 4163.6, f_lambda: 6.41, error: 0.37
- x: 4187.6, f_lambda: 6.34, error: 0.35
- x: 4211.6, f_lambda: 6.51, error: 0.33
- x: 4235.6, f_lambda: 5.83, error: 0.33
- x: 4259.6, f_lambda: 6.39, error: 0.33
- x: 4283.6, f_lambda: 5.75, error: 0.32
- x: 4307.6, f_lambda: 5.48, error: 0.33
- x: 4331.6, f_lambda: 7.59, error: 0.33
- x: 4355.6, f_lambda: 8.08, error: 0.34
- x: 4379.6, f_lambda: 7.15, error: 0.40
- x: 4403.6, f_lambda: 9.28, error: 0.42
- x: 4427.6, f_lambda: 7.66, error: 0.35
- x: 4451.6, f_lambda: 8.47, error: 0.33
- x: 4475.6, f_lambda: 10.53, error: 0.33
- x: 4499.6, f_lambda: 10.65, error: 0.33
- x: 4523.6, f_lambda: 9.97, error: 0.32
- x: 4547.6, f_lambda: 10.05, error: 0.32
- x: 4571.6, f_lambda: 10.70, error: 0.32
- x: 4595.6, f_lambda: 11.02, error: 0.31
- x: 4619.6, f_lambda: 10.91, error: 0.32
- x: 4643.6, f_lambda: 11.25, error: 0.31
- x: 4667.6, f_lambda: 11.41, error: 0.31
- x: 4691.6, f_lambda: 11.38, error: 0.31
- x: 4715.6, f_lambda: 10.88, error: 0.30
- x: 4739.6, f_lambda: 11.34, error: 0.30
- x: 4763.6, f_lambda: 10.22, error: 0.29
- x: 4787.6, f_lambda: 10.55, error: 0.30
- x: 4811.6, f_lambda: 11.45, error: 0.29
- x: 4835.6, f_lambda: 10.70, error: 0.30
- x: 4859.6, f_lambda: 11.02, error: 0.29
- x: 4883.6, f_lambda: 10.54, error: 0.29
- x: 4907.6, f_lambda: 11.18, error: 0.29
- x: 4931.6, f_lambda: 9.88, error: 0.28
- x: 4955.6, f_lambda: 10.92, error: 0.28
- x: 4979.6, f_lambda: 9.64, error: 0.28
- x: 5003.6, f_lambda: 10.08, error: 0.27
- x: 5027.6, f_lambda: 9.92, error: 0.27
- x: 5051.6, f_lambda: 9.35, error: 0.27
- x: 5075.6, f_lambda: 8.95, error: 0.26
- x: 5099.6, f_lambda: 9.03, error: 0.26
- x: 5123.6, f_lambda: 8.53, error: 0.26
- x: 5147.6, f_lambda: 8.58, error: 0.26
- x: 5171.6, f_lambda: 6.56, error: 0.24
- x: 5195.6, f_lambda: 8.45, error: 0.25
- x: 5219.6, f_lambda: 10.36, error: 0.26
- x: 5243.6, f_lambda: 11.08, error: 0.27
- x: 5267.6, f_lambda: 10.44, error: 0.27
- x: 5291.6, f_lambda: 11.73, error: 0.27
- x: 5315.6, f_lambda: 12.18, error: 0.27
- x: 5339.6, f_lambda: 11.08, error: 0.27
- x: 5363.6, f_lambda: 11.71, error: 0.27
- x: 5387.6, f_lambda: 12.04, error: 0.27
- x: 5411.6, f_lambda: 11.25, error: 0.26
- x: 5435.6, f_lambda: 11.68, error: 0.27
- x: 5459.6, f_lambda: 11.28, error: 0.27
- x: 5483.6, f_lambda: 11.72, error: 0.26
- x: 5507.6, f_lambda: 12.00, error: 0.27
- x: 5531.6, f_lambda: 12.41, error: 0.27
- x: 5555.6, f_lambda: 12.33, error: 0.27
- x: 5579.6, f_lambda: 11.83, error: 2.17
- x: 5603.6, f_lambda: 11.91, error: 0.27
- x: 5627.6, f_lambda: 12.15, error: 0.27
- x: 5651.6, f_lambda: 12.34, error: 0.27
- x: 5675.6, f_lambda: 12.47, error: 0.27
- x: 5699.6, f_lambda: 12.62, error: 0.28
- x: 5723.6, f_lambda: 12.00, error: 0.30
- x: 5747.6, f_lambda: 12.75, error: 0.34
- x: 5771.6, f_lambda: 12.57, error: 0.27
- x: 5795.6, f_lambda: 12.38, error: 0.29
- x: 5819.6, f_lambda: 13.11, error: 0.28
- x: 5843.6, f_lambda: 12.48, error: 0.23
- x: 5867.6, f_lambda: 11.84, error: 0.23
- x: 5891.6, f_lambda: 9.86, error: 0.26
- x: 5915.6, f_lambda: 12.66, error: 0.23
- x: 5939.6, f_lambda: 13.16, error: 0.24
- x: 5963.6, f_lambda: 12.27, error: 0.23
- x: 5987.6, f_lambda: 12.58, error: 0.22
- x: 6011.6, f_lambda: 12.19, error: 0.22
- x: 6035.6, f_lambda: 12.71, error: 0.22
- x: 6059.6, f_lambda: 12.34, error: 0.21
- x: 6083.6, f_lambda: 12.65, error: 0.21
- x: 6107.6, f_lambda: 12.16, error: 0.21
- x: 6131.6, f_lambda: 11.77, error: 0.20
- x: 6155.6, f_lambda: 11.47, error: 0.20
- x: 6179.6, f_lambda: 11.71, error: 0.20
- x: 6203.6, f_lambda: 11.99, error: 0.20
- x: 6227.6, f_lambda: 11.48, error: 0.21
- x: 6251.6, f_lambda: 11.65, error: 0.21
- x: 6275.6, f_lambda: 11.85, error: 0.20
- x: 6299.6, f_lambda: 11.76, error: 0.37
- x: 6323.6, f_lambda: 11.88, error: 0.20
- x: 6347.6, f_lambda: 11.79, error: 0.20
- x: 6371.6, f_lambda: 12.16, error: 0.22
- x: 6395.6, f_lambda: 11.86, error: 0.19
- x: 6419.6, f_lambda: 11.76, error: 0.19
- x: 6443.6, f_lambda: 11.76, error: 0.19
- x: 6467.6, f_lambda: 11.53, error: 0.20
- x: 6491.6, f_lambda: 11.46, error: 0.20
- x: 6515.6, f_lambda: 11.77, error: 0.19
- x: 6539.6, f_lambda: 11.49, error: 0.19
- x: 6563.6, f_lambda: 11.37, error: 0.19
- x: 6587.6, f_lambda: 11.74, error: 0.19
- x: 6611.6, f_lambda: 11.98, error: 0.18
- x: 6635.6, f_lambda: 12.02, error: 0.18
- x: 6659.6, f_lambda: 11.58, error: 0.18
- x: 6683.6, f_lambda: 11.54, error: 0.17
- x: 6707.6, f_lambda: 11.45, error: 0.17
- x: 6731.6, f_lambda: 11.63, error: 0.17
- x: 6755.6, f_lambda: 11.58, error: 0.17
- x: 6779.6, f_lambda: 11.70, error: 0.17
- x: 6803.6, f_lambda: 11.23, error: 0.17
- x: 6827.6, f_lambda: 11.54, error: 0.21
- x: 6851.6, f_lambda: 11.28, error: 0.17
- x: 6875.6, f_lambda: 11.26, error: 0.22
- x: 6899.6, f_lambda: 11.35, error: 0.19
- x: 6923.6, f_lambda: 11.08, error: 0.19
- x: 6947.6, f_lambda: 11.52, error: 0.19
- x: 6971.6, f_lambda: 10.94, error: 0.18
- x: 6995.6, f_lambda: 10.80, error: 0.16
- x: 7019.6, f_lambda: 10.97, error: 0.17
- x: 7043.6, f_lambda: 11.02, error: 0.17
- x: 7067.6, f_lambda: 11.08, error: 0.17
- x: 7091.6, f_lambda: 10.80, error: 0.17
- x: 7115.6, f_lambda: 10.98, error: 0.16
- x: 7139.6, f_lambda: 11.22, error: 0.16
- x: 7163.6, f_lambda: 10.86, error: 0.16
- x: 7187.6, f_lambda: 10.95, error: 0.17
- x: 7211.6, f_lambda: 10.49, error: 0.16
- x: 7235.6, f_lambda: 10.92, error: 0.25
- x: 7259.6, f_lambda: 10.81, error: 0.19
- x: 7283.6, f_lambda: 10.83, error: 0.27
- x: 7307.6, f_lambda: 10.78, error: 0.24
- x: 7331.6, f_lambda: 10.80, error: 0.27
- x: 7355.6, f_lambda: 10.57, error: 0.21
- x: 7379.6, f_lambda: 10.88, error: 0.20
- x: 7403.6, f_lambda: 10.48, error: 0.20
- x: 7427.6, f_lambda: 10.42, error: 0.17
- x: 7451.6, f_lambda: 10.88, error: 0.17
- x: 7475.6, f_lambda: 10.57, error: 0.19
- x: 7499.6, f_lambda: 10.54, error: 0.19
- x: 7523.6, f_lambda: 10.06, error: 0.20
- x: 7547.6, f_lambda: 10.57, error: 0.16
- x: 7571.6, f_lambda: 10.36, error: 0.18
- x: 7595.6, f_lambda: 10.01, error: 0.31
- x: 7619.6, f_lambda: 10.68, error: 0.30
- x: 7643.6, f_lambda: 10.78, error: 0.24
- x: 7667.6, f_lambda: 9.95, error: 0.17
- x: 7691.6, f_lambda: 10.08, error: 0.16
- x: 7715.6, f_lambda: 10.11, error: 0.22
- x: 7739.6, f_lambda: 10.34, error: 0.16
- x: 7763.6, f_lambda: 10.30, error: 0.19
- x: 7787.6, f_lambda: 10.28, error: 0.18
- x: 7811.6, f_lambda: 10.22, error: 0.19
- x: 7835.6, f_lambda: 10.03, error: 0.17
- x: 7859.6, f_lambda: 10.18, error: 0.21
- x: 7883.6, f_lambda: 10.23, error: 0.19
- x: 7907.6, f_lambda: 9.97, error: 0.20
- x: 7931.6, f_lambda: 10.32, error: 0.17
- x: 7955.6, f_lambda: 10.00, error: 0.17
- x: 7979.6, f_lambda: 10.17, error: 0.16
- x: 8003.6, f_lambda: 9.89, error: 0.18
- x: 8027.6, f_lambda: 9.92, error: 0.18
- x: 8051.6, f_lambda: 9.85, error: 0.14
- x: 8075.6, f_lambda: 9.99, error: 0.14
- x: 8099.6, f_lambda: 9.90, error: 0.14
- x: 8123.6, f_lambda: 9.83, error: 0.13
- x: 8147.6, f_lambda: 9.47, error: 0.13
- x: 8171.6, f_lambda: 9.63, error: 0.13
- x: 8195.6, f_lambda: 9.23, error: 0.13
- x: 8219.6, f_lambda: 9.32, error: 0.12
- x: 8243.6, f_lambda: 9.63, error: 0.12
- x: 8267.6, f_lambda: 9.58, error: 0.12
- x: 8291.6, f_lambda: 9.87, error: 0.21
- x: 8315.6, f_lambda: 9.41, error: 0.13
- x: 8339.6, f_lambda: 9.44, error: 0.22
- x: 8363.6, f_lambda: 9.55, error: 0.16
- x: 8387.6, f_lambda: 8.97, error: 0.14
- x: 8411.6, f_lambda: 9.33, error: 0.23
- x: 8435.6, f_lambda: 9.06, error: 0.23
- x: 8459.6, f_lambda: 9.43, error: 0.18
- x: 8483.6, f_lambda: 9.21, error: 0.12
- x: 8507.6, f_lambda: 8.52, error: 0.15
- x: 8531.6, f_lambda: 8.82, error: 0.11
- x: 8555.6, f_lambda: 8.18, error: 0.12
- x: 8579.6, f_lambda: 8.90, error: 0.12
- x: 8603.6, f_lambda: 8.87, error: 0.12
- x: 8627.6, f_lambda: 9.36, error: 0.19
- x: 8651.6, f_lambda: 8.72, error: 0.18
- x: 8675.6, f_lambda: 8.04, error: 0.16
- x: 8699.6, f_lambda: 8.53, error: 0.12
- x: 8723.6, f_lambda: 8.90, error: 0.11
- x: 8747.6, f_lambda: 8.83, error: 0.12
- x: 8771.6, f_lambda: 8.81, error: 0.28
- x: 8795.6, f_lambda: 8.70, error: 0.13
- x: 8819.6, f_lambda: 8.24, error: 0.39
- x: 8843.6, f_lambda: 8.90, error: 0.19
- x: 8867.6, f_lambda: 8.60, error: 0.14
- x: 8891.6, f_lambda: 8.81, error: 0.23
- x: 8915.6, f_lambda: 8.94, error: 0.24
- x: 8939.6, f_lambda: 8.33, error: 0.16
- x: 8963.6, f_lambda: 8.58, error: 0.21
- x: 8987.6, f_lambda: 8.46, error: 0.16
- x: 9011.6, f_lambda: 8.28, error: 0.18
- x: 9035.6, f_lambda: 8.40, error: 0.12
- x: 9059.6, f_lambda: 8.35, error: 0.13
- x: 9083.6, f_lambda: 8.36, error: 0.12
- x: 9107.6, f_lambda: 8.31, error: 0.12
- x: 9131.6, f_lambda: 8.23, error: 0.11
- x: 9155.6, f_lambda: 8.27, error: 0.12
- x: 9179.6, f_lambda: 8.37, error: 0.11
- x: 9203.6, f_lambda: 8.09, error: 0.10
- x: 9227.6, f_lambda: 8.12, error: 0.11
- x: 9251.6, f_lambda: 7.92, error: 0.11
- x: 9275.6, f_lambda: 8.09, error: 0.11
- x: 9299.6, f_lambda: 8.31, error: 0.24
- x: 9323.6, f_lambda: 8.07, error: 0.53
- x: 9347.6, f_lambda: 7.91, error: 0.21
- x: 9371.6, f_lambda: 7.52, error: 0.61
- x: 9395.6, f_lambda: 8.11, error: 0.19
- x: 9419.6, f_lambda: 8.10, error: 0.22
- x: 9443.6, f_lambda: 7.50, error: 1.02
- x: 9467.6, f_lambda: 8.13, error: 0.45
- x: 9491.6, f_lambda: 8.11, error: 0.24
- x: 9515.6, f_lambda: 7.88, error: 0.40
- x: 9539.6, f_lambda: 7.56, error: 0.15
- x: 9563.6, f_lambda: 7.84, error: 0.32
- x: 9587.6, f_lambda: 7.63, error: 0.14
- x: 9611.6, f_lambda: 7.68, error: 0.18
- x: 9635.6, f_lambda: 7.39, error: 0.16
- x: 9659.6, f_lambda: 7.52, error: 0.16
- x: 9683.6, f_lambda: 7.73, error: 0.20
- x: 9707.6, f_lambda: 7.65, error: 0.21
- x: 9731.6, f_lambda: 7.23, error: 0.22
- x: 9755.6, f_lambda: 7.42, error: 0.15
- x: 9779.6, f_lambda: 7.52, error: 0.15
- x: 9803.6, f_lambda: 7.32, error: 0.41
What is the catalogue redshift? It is 0.000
